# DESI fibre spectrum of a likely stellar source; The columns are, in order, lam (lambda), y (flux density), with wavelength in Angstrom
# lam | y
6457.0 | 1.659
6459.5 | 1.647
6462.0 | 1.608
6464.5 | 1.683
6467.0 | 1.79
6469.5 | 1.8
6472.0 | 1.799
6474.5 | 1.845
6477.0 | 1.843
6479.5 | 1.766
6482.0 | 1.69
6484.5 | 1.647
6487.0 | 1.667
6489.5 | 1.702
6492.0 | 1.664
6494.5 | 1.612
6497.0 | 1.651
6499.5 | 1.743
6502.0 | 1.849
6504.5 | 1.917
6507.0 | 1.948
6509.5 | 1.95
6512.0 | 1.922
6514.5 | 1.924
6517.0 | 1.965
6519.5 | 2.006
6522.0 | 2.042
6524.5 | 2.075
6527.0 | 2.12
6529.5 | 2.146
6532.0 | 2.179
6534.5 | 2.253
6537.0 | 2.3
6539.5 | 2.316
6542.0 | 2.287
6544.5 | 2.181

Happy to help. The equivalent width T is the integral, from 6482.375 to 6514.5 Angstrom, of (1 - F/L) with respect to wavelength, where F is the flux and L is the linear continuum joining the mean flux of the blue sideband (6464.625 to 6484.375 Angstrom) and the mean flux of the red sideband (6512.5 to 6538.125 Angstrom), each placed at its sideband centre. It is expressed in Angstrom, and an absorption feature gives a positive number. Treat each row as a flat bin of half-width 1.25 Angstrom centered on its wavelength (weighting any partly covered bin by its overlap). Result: 2.53 Angstrom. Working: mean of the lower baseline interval 1.78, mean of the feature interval 1.78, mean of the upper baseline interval 2.09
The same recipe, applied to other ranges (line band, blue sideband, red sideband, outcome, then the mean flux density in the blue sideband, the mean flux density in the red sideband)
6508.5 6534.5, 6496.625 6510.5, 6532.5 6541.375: 0.5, 1.85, 2.28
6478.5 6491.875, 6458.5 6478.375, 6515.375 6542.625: 1.2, 1.75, 2.15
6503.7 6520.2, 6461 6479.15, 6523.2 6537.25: 0.8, 1.77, 2.17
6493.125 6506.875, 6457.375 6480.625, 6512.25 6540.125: 1.2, 1.75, 2.11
